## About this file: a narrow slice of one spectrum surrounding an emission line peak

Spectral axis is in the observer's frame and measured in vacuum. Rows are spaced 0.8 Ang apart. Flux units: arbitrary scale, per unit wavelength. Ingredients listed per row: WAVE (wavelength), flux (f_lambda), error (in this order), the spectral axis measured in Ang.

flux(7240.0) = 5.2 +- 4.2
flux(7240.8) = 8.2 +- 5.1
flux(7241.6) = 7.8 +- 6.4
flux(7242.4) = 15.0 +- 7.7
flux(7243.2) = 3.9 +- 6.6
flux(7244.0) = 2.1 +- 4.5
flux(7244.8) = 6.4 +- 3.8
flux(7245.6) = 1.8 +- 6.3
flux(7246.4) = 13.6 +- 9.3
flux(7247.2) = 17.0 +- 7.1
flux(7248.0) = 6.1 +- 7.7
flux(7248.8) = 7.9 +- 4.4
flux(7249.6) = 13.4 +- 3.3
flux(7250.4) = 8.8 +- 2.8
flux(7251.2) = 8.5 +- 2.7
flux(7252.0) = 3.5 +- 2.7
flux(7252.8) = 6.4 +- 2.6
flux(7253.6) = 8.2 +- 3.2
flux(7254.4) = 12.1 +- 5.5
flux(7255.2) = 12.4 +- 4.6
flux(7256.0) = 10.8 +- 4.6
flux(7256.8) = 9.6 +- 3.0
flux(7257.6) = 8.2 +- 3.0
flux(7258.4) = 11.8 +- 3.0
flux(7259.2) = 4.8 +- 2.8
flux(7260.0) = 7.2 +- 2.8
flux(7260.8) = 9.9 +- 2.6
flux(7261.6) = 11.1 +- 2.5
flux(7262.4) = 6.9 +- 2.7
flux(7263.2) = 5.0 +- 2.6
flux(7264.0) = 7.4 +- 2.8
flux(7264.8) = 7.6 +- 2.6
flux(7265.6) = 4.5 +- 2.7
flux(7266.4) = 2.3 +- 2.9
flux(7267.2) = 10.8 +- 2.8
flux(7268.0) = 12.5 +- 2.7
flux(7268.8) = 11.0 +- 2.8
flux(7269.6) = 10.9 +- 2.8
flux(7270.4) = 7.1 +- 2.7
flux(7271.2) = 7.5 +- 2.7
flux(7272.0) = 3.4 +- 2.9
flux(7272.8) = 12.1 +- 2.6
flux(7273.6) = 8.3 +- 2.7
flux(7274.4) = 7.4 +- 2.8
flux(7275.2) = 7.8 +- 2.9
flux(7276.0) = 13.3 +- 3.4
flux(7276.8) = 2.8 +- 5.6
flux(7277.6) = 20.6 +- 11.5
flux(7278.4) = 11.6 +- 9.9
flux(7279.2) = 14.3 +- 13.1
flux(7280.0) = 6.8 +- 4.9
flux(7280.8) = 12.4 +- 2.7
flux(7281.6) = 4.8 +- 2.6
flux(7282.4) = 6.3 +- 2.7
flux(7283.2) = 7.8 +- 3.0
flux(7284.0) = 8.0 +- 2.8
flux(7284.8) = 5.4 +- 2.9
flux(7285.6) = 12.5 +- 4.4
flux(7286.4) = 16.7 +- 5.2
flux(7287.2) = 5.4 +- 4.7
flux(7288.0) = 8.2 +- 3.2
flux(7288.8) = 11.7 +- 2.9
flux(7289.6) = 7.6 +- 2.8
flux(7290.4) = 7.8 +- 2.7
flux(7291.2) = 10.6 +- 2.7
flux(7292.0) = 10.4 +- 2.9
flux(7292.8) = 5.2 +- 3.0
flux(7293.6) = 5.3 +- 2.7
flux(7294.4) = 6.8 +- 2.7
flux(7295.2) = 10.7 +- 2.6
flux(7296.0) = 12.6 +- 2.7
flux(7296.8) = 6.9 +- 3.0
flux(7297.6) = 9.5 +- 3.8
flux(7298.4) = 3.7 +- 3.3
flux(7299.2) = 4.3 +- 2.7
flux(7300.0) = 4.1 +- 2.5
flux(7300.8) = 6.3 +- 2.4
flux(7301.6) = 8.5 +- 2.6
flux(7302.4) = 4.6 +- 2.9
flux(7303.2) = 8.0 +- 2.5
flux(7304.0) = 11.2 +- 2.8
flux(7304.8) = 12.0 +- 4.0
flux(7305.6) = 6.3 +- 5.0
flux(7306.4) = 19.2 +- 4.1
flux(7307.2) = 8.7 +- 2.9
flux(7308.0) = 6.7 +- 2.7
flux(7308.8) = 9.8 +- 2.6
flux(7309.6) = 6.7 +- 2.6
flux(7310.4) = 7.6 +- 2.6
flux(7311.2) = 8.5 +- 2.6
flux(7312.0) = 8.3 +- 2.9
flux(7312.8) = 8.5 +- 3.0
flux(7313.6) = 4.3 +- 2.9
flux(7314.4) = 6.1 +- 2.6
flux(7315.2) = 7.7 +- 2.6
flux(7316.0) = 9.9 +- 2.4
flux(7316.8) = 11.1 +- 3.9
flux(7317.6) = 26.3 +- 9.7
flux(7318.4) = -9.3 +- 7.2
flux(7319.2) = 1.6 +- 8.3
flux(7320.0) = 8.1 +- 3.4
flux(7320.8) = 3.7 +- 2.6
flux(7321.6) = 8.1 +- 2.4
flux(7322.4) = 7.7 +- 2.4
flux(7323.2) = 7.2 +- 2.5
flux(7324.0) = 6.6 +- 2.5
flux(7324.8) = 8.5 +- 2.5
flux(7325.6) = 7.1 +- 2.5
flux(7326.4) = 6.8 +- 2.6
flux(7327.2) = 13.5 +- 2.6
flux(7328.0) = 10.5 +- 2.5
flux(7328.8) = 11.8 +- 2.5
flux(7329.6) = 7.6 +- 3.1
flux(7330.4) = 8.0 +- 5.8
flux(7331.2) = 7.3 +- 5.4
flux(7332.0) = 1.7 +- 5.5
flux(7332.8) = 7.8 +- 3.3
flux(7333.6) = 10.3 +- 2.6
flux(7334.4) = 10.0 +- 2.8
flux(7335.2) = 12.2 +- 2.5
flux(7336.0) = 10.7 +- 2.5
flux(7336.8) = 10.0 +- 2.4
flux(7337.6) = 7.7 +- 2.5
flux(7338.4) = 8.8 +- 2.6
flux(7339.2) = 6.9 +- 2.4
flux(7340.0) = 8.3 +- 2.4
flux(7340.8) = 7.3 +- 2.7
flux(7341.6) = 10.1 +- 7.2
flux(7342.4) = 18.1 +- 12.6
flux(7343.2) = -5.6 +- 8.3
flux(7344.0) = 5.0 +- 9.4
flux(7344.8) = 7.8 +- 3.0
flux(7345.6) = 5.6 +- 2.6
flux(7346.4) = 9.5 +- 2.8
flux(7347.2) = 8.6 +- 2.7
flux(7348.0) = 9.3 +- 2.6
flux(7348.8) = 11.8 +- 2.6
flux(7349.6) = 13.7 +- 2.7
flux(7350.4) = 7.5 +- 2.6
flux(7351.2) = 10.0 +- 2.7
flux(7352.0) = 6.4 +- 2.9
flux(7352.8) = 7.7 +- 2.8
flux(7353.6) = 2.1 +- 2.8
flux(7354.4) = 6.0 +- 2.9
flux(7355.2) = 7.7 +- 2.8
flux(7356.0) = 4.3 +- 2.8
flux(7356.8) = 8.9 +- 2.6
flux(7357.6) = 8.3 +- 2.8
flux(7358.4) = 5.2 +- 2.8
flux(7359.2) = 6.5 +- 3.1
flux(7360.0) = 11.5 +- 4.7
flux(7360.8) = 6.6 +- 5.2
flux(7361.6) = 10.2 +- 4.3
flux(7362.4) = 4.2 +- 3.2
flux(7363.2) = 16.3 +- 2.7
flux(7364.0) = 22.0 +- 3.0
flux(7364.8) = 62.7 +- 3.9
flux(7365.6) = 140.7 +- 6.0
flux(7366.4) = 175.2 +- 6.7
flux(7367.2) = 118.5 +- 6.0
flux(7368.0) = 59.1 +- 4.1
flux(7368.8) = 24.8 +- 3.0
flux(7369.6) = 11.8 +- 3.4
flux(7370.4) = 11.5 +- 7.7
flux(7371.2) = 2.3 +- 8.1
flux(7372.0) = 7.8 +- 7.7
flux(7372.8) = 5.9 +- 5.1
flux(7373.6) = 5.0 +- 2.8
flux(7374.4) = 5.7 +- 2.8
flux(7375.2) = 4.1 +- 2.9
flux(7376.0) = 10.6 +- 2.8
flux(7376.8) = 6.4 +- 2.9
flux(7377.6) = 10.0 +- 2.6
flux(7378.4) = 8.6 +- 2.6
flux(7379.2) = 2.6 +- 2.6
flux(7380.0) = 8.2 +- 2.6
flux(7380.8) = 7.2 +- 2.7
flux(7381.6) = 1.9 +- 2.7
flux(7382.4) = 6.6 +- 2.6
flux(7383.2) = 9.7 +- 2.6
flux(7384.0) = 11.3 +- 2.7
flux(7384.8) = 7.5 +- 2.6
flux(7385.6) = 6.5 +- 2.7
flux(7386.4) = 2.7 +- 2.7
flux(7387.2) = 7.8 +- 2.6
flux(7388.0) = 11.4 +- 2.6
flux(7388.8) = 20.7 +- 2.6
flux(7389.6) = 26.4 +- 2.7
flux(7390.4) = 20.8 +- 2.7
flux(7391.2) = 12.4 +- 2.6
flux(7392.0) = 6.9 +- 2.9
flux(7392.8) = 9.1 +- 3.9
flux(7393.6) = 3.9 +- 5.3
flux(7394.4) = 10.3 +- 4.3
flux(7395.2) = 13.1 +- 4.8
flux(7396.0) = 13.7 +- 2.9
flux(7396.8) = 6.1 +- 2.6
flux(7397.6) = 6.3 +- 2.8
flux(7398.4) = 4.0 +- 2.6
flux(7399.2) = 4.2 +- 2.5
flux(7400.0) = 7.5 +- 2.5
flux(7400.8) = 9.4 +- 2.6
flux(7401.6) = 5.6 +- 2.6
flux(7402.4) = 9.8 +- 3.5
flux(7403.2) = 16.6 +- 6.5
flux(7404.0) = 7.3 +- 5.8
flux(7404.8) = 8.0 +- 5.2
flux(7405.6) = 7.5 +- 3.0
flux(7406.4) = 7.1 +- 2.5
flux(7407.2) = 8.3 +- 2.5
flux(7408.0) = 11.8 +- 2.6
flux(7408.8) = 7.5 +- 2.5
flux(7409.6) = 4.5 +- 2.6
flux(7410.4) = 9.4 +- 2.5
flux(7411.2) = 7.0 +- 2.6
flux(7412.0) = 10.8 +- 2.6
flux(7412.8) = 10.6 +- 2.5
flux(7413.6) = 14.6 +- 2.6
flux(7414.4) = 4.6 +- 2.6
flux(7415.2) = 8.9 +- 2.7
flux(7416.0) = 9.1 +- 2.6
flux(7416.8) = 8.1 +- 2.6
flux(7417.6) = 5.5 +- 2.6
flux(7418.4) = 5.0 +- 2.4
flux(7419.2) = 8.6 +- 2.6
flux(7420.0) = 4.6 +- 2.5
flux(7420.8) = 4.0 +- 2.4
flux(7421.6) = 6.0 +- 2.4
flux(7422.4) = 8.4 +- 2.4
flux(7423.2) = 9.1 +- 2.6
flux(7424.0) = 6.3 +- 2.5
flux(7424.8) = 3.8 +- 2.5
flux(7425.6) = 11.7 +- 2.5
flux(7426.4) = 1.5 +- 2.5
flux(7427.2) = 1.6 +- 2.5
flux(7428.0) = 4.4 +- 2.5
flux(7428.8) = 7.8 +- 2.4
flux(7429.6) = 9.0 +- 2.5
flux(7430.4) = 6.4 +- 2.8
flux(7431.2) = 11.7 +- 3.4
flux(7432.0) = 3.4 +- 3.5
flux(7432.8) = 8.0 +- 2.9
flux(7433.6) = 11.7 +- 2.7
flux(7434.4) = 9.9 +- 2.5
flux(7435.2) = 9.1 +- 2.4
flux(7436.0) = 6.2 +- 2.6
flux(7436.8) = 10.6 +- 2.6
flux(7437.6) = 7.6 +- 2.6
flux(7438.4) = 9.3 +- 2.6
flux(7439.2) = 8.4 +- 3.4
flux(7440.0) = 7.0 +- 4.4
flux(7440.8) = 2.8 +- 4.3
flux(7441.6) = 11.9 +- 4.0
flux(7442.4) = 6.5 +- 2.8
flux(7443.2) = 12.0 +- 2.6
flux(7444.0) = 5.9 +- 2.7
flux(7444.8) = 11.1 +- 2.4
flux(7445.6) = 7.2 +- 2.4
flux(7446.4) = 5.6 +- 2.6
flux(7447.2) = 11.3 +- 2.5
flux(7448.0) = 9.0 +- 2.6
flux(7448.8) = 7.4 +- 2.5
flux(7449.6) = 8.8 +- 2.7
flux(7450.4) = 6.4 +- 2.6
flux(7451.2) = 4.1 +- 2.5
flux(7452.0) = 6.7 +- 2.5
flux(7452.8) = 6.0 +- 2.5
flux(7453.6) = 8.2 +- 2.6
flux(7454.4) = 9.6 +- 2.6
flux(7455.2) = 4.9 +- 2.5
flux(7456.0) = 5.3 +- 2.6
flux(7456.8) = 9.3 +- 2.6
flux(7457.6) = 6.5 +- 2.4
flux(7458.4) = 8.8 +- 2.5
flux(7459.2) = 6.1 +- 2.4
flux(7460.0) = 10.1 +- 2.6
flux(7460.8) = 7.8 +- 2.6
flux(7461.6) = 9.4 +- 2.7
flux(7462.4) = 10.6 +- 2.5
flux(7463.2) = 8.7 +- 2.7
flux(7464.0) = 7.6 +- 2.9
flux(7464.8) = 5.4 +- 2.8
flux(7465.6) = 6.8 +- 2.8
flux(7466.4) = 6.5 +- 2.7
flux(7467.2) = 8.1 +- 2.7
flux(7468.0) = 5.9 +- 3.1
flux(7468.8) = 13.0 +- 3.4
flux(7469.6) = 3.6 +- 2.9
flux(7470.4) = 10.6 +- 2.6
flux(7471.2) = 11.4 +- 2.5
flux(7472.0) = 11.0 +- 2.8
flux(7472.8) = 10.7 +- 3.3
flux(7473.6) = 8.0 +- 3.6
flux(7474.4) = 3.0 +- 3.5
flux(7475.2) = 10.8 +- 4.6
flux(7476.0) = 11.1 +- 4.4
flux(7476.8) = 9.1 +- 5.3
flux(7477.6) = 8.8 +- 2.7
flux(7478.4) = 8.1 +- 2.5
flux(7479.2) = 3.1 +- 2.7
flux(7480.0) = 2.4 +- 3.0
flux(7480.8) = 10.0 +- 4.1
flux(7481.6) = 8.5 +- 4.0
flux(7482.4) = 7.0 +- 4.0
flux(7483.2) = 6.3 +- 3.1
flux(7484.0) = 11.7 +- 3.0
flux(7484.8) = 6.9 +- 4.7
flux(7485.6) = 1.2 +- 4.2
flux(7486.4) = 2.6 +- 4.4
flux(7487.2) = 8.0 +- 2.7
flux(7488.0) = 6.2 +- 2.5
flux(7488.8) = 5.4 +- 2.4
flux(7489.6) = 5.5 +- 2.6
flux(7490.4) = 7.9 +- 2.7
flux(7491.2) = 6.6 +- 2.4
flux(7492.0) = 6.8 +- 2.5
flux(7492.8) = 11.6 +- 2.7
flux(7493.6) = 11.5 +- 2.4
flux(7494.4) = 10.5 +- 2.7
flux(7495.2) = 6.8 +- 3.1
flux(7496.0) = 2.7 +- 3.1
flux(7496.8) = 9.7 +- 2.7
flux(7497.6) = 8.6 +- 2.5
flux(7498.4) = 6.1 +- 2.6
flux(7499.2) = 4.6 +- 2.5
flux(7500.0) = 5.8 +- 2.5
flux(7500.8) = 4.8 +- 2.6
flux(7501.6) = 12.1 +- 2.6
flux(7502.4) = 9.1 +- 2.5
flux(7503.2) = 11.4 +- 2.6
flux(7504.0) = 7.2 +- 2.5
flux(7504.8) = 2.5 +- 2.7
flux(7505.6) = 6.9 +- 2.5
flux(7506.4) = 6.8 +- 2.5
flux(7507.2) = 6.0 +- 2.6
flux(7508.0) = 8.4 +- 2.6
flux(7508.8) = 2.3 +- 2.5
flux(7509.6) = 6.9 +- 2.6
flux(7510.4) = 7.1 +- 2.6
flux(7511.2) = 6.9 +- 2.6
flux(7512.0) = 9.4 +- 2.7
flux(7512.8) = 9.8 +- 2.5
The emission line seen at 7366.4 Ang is H-alpha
